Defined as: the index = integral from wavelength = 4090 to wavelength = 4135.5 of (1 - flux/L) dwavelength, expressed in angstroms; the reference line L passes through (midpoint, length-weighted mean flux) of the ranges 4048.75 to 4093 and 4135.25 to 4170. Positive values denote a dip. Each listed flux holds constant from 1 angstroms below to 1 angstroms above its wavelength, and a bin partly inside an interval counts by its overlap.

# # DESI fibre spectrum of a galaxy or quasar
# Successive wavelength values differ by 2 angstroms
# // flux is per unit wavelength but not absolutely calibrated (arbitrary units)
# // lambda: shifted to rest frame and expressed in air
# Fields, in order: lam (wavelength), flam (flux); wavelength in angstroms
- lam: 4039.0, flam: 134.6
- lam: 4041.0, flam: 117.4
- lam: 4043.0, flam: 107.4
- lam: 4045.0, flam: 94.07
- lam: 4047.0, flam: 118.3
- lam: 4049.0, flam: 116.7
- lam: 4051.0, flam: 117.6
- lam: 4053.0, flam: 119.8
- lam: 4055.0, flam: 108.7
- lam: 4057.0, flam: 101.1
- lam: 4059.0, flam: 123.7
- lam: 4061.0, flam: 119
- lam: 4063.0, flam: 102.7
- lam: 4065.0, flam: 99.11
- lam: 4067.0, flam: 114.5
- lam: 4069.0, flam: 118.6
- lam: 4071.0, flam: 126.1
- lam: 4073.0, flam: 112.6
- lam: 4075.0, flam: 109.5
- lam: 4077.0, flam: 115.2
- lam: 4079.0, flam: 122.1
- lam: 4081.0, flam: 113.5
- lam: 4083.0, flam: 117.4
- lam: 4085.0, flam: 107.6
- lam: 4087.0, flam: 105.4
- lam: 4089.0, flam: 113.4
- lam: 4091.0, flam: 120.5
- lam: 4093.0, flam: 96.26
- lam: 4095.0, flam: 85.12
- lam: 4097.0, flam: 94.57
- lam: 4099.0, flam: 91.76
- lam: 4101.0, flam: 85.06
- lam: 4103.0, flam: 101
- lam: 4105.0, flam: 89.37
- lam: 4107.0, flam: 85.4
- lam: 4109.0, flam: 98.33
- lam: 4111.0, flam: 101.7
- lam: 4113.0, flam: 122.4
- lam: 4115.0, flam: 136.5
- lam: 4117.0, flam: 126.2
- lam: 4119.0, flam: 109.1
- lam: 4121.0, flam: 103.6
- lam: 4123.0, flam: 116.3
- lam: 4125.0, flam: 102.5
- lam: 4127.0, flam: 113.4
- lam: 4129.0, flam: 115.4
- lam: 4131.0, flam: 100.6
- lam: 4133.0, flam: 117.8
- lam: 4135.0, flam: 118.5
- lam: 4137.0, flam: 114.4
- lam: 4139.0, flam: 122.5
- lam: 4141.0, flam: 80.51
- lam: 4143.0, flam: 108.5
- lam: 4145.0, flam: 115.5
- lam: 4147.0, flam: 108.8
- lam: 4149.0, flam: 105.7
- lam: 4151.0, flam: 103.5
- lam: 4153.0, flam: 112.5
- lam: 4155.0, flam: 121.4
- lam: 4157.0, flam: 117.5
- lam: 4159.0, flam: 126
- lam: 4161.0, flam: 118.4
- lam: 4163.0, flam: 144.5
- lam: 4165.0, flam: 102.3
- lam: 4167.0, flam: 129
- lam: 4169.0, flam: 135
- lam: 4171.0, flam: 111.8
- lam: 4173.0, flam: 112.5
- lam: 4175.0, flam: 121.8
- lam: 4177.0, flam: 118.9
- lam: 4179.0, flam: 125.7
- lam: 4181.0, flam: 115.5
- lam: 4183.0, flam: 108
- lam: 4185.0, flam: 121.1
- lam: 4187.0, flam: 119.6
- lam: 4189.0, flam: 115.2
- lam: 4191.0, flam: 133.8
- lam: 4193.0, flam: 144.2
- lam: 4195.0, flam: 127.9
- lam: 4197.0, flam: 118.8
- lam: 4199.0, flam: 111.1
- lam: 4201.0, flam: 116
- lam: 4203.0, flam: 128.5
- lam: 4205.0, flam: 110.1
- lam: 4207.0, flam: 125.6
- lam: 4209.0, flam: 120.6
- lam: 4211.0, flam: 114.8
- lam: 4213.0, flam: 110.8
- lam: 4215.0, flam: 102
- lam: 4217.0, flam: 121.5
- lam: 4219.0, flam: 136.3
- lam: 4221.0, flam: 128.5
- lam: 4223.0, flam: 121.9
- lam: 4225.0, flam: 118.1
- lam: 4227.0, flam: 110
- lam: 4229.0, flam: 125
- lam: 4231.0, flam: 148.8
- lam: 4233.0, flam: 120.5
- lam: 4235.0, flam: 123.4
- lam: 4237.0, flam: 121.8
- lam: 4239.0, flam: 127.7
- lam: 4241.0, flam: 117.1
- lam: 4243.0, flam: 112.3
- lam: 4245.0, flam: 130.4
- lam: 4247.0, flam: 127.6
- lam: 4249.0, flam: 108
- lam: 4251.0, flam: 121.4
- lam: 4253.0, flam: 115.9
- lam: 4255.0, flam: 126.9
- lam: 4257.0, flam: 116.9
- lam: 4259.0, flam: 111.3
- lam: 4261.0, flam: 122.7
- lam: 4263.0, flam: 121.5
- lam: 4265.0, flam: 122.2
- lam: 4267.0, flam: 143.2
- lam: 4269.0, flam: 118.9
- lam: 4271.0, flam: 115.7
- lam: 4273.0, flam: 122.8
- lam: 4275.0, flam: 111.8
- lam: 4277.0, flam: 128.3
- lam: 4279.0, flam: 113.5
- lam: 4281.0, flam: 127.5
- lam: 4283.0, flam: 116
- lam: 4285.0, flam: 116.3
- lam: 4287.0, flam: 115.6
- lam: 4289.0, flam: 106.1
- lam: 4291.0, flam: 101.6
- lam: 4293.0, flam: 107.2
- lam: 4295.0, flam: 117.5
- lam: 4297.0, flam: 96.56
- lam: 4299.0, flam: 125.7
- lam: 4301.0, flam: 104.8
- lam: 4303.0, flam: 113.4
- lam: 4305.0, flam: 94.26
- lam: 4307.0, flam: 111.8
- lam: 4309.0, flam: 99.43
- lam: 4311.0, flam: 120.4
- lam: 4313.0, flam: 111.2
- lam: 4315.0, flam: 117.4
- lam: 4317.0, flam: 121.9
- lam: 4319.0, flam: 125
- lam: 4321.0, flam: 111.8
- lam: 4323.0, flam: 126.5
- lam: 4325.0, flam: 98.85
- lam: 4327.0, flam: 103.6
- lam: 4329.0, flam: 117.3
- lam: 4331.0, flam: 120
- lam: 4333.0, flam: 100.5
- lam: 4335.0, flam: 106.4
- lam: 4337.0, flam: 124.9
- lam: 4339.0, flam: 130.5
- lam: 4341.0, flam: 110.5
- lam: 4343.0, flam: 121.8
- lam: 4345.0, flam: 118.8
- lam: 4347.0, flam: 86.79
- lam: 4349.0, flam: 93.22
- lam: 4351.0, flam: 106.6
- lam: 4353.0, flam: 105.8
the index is 3.6 angstroms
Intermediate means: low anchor 113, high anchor 116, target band 106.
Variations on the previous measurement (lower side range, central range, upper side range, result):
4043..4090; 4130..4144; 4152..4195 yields 1.1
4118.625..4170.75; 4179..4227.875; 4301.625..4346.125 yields -2.7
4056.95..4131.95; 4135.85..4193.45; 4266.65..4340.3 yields -3.7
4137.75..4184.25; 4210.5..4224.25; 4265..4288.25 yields -0.1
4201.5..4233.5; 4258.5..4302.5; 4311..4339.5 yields 0.4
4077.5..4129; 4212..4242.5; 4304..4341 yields -3.2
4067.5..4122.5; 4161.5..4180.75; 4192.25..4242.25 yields -0.9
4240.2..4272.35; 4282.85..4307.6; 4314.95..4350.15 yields 1.5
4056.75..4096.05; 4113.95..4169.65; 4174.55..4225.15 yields 0.6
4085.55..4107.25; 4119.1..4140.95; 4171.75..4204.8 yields -1.0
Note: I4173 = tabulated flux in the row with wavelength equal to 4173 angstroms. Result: 112.5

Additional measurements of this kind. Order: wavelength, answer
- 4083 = 117.4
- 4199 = 111.1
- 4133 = 117.8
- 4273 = 122.8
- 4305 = 94.26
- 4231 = 148.8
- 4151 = 103.5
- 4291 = 101.6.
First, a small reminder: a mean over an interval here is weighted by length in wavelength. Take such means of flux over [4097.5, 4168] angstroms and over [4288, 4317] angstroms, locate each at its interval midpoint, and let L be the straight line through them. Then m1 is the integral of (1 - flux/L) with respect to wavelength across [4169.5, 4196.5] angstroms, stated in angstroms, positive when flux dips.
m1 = -2.78 angstroms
